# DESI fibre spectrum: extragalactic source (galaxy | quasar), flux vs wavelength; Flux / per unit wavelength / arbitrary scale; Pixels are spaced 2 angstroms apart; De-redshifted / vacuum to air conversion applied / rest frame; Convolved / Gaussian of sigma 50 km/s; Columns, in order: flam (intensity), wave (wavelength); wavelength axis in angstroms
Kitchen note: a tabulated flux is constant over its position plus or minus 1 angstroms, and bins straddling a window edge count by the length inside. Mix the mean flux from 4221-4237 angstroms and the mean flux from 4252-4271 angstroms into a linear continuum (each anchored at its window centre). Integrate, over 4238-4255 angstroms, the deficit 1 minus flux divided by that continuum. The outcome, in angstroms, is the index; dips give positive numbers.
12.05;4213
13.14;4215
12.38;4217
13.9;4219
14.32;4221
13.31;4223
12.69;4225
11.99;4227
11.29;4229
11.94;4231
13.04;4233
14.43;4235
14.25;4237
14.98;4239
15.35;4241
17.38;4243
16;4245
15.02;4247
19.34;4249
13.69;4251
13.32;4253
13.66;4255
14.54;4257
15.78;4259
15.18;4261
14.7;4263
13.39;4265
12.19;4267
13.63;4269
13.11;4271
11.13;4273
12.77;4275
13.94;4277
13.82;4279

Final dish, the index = -2.6 angstroms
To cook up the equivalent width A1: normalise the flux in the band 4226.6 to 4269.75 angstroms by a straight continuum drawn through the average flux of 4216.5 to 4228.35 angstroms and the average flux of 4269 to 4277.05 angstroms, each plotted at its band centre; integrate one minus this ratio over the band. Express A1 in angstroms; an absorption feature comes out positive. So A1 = -4.93 angstroms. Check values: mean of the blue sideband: 13.1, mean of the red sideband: 12.7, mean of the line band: 14.4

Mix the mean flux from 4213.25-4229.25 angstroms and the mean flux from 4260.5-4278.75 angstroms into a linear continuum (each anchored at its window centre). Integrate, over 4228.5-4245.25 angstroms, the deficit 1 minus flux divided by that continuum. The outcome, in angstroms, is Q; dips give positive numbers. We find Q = -1.6 angstroms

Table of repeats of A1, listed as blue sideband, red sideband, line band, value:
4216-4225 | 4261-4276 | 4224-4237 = 0.6 angstroms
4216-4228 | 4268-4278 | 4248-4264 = -2.5 angstroms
